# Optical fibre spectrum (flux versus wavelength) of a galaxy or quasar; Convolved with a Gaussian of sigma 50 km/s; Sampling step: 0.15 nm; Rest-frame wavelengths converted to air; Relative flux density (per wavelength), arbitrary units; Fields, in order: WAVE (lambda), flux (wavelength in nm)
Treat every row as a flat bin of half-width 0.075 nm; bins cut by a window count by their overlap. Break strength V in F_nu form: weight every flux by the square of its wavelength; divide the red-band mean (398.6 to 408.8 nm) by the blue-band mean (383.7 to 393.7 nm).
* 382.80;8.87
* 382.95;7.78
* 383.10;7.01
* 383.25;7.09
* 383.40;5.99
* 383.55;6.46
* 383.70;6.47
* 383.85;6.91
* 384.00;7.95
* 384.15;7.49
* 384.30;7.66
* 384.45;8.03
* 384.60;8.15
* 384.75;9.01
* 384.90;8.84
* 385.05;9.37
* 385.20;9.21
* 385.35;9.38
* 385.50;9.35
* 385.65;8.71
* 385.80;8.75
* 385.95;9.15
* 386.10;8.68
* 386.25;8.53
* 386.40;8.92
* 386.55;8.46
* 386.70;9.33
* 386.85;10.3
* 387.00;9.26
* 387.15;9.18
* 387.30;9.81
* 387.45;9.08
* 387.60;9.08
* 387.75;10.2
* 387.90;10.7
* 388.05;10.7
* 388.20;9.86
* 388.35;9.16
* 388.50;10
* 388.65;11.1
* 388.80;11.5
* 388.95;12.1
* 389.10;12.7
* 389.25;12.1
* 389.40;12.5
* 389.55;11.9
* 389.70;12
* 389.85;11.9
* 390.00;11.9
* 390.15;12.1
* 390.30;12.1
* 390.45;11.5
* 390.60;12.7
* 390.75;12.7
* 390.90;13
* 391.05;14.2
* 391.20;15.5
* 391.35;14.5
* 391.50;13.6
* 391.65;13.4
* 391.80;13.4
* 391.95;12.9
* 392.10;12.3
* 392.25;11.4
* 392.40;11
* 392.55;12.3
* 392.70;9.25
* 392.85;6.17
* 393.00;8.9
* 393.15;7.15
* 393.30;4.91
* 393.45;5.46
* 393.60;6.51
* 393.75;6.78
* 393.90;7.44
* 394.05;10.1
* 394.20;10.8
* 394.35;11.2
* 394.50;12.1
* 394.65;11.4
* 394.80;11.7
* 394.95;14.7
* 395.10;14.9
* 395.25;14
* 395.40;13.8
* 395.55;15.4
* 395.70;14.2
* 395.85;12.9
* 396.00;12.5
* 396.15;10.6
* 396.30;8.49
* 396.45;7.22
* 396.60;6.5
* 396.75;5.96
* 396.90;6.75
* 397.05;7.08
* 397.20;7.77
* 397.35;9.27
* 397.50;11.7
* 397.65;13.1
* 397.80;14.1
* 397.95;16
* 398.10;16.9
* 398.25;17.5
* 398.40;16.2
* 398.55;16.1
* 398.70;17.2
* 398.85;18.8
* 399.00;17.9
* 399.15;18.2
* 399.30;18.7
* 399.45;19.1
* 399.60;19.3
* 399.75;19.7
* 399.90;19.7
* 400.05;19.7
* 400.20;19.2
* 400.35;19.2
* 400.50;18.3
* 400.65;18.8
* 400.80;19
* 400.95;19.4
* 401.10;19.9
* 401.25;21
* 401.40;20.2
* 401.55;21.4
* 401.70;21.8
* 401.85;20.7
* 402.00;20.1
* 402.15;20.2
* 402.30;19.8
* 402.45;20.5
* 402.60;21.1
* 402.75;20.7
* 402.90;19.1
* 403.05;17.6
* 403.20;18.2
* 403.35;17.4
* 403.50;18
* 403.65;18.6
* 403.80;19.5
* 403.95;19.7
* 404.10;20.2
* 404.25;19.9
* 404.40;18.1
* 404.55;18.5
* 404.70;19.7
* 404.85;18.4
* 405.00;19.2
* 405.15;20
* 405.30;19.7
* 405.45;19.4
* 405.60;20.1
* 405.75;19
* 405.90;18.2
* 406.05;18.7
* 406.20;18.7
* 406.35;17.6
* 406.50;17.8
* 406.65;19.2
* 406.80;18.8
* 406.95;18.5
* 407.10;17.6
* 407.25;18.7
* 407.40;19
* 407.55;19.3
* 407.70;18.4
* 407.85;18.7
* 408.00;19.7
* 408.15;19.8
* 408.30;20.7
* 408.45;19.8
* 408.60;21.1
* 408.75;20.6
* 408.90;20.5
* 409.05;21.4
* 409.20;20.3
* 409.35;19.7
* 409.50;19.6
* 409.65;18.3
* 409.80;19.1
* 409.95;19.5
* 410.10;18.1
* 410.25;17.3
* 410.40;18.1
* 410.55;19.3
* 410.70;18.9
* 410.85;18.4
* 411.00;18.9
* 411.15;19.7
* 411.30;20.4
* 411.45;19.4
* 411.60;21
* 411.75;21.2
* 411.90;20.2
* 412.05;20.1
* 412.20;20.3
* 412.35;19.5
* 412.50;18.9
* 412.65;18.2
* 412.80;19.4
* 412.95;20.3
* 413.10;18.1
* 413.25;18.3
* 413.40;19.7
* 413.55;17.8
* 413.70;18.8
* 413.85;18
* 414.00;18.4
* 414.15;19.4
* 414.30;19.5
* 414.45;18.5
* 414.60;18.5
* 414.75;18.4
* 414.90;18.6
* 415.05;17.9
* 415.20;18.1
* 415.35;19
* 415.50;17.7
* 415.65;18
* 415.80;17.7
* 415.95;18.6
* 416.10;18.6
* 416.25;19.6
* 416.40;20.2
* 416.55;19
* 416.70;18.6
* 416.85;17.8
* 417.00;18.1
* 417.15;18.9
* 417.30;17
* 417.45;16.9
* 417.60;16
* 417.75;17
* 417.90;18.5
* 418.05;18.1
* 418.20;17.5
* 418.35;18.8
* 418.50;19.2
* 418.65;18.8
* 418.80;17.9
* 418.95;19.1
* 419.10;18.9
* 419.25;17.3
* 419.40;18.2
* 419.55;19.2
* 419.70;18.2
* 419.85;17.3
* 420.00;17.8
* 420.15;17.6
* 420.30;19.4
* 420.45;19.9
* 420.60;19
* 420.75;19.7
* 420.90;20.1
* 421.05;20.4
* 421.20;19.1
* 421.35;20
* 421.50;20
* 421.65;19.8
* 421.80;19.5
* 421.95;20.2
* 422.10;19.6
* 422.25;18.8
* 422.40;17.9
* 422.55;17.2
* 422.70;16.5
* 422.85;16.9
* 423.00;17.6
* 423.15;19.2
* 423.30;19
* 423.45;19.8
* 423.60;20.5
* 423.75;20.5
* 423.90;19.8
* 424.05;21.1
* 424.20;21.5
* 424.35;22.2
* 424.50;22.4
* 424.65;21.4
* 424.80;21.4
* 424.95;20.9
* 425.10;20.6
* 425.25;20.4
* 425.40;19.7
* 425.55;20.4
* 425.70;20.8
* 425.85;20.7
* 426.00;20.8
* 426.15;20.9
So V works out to 2.0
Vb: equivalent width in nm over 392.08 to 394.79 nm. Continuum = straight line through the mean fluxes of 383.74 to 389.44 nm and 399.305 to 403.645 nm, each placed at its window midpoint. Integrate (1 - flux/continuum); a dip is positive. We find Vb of 0.947 nm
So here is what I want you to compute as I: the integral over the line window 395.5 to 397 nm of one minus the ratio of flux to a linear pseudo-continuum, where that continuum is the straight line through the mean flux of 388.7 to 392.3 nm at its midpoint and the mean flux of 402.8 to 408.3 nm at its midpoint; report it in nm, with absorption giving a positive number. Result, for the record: 0.508 nm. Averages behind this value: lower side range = 12.7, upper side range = 18.9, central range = 9.91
